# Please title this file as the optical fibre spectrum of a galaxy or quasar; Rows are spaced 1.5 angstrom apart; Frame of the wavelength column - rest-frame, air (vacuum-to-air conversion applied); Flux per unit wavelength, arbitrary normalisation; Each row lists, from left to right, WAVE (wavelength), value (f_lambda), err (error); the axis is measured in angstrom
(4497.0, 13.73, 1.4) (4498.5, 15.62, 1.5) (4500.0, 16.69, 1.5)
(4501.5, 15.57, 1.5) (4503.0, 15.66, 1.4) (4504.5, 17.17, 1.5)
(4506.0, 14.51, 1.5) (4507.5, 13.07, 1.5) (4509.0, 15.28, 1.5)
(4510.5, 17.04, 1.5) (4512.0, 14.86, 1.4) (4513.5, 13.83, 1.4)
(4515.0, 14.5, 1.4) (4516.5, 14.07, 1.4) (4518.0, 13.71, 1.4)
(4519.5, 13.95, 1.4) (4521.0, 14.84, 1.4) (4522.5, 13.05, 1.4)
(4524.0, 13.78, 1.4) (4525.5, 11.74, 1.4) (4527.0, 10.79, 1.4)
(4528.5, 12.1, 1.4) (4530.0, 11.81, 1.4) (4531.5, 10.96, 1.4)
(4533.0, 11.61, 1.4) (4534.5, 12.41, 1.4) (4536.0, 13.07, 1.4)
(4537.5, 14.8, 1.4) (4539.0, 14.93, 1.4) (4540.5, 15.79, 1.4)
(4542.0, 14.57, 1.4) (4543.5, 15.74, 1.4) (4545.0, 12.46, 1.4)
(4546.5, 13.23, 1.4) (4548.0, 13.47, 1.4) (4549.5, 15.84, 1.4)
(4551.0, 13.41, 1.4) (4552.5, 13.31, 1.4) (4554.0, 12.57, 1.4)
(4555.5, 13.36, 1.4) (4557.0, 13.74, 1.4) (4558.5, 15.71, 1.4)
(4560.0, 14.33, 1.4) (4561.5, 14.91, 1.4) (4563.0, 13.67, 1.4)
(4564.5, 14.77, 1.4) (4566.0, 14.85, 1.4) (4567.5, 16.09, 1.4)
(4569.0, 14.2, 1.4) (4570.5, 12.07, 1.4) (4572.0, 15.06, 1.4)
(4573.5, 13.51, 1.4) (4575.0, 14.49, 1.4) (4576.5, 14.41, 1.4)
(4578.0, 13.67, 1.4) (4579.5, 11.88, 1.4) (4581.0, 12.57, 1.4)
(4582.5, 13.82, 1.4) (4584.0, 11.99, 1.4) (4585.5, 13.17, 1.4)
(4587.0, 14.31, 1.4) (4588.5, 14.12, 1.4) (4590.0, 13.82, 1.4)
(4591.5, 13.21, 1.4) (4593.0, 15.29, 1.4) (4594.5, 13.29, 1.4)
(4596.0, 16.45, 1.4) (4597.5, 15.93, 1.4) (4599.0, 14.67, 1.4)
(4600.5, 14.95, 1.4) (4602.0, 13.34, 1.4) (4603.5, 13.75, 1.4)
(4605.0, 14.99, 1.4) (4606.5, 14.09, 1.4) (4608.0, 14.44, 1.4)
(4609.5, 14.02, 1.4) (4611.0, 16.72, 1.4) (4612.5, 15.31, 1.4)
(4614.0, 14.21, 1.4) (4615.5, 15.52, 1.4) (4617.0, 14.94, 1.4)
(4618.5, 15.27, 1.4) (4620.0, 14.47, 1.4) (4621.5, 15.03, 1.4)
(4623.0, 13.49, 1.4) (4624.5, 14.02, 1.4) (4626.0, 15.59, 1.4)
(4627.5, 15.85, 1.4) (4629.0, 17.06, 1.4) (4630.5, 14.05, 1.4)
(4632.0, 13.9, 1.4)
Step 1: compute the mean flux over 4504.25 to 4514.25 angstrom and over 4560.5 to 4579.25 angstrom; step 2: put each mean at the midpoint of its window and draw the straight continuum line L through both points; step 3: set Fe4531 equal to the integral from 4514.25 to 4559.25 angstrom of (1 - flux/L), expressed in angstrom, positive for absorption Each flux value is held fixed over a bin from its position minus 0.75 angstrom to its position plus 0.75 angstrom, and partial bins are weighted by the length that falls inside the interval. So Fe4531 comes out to 3.51 angstrom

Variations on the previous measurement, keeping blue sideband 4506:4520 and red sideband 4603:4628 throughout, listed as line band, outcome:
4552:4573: 0.6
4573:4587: 1.3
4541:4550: 0.2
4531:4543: 0.8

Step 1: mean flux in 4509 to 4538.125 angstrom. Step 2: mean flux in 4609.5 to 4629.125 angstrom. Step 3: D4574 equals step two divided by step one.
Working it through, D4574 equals 1.1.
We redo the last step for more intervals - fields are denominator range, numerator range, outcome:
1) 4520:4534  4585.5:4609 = 1.17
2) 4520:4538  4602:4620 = 1.17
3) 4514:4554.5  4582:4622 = 1.08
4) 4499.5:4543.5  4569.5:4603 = 0.99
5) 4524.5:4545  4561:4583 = 1.07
